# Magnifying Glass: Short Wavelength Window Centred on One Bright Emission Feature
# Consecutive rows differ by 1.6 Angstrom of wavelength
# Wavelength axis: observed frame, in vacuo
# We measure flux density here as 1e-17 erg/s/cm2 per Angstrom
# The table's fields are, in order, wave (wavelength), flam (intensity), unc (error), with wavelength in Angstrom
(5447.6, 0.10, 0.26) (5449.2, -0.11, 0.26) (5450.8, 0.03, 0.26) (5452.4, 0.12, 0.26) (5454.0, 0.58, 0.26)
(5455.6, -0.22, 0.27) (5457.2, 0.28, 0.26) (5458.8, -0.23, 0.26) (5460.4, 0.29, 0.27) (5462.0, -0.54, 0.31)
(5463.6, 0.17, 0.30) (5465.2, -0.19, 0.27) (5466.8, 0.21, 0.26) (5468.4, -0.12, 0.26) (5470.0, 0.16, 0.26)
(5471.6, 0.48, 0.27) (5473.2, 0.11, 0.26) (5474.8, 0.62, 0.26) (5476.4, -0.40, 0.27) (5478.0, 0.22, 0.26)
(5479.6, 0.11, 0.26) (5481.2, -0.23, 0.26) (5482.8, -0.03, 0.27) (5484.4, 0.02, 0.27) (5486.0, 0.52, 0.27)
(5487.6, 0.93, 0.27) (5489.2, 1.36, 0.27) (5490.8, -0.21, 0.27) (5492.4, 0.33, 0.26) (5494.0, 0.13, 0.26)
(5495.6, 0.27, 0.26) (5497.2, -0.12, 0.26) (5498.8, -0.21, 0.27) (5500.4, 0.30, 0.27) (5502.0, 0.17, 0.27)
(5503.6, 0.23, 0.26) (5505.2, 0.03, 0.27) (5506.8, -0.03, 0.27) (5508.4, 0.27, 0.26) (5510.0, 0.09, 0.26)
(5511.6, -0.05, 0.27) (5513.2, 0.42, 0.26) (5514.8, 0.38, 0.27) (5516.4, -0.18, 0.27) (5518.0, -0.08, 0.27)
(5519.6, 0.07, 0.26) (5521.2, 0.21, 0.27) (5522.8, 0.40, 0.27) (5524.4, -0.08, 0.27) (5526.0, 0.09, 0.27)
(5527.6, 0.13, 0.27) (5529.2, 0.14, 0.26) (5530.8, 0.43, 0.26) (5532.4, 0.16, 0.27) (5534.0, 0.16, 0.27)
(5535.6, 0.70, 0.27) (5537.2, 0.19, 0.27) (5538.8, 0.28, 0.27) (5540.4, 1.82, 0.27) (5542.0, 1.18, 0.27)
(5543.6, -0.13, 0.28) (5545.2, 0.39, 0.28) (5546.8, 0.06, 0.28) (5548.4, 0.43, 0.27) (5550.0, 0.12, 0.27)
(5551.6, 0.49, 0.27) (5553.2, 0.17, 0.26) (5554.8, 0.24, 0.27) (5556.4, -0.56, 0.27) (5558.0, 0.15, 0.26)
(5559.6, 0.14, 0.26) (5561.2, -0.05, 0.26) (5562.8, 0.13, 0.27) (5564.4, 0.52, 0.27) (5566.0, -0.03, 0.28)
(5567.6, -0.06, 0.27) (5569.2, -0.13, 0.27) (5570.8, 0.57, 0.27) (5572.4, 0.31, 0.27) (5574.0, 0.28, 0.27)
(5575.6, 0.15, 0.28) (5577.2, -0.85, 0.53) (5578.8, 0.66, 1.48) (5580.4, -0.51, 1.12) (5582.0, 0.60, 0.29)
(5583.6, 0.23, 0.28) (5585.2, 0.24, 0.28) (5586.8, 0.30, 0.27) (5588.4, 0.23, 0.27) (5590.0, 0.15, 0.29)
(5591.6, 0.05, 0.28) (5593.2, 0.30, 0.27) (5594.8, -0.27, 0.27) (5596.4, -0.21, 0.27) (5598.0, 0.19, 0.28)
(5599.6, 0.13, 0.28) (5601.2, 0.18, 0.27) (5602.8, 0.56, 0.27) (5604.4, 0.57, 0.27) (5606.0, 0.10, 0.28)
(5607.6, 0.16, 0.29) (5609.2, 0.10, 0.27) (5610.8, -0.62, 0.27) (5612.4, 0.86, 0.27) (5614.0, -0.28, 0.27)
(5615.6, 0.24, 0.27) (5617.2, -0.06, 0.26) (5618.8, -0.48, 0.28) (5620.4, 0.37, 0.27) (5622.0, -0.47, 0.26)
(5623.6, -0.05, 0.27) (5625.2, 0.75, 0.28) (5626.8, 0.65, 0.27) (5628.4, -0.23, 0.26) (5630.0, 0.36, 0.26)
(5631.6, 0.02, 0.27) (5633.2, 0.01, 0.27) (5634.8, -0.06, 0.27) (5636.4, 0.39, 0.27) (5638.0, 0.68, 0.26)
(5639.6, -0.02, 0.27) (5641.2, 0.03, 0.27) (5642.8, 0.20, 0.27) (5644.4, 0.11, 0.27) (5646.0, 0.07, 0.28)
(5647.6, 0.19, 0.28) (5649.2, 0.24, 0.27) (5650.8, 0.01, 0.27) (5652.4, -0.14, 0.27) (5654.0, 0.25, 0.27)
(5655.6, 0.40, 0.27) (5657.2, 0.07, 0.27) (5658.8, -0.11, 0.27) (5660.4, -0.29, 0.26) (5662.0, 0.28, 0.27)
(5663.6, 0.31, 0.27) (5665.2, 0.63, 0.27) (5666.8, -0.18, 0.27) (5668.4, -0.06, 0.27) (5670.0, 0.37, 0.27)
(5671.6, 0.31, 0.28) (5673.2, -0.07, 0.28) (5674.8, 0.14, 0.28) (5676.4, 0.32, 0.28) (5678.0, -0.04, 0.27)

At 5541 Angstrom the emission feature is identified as [O III]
